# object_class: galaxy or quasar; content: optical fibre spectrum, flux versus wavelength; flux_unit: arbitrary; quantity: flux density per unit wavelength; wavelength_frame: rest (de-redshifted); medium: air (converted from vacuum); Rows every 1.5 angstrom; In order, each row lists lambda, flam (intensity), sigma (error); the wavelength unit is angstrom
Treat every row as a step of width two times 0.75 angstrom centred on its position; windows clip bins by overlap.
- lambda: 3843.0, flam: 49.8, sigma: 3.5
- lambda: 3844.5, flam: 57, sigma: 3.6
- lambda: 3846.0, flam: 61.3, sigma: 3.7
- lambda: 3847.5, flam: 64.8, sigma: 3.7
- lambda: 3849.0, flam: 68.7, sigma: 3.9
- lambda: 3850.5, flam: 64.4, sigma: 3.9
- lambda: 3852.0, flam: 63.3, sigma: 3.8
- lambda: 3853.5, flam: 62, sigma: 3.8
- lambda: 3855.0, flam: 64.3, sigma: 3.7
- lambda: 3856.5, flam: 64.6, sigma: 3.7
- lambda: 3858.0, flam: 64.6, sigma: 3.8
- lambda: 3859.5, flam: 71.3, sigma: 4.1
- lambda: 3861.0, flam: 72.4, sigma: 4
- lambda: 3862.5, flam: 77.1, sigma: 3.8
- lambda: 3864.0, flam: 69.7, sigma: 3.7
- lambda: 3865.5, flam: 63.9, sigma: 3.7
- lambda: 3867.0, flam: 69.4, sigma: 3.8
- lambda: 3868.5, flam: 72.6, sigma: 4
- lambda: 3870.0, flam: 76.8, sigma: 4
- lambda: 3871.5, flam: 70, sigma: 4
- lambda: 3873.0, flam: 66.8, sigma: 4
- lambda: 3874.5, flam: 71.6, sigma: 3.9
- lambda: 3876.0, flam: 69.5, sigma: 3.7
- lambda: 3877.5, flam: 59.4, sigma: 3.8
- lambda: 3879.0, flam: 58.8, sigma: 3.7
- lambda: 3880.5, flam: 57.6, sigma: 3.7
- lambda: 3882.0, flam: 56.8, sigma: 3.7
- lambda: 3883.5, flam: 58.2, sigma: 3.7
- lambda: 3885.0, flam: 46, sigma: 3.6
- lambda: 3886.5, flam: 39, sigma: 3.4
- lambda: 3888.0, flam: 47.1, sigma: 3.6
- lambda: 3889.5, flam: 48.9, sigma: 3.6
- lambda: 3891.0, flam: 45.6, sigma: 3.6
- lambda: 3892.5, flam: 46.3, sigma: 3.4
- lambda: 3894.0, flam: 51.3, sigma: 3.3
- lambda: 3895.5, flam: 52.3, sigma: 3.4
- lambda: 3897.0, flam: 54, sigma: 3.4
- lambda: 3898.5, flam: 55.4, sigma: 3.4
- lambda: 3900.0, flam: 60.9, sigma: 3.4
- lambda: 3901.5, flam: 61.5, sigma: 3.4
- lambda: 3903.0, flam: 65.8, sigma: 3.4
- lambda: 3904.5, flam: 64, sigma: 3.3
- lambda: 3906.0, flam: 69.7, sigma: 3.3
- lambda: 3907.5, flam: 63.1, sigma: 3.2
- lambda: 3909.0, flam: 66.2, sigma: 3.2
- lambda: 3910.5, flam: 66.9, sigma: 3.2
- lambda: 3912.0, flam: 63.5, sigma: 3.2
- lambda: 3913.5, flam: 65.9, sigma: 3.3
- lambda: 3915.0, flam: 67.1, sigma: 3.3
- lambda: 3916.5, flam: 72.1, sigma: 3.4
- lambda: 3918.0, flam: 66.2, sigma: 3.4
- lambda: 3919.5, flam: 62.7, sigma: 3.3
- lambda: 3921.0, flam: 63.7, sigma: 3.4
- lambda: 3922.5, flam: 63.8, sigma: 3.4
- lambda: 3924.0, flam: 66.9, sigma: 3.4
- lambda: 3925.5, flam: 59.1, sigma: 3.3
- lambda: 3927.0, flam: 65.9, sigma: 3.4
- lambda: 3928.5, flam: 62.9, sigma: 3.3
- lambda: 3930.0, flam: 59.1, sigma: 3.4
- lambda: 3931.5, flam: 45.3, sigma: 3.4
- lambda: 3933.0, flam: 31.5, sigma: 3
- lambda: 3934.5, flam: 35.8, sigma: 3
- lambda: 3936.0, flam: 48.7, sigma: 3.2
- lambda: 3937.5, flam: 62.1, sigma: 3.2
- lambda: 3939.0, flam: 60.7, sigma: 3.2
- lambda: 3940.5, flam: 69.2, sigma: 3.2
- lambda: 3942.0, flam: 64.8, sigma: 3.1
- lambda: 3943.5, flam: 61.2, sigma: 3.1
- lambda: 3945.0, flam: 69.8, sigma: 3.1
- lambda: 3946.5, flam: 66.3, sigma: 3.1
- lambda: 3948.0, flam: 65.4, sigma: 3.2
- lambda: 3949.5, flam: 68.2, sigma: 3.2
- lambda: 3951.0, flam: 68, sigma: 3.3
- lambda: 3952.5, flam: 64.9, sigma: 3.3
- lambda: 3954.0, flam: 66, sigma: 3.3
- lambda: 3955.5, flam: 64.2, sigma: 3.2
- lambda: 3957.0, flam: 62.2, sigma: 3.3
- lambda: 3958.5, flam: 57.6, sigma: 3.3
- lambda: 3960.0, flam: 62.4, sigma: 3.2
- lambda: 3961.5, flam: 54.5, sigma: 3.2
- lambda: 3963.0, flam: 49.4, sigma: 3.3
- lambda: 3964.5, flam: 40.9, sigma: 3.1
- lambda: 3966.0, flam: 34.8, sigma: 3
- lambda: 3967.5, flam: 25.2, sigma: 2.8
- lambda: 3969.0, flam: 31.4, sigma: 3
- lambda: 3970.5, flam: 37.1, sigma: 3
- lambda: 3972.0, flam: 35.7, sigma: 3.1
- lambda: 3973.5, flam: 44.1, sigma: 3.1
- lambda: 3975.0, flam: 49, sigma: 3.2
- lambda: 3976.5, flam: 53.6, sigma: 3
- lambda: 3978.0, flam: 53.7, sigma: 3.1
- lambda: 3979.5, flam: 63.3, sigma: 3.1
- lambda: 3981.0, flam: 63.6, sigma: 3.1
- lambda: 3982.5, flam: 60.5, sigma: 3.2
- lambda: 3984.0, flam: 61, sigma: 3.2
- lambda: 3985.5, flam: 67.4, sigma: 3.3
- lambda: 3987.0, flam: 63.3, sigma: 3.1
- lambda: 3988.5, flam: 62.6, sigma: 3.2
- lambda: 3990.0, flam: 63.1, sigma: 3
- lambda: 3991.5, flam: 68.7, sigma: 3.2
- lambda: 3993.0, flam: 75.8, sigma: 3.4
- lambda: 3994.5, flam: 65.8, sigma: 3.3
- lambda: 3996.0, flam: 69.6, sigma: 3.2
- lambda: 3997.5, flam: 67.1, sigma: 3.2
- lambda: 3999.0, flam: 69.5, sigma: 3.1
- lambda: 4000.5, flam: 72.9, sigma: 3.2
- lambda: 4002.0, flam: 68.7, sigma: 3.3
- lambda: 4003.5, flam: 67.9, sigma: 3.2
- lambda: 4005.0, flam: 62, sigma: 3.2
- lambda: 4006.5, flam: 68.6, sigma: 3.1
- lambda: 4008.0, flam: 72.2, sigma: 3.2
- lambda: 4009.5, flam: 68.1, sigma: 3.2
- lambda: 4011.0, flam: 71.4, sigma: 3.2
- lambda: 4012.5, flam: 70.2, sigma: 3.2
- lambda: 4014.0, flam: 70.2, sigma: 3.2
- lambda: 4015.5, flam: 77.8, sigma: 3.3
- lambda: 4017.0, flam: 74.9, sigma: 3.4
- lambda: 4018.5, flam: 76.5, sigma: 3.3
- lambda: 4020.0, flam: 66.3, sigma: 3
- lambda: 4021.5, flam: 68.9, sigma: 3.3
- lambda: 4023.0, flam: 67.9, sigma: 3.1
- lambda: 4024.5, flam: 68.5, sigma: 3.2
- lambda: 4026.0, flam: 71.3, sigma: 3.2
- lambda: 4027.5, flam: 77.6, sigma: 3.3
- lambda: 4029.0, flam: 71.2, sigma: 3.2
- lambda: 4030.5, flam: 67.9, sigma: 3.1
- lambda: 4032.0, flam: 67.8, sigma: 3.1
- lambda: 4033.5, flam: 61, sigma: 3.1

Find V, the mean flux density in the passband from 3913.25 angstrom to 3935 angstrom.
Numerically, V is 59.3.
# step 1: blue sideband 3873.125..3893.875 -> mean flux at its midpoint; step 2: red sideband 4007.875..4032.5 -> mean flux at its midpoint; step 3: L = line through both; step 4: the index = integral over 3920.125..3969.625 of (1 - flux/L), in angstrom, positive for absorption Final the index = 4.0 angstrom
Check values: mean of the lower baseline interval 54.5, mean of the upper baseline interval 71.1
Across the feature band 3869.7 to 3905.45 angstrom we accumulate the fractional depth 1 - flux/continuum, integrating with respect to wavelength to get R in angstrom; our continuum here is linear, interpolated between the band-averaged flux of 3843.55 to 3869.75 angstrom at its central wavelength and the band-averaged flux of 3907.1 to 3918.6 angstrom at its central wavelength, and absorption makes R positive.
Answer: 4.9 angstrom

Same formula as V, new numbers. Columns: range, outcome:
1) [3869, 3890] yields 59.3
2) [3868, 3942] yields 59.5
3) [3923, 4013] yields 59.3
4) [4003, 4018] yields 70.5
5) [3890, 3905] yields 55.5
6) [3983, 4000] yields 66.7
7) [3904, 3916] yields 66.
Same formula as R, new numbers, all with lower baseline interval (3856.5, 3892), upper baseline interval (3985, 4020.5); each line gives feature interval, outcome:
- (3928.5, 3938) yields 2.5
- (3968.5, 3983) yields 4.0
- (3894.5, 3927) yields 0.5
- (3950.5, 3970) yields 4.3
